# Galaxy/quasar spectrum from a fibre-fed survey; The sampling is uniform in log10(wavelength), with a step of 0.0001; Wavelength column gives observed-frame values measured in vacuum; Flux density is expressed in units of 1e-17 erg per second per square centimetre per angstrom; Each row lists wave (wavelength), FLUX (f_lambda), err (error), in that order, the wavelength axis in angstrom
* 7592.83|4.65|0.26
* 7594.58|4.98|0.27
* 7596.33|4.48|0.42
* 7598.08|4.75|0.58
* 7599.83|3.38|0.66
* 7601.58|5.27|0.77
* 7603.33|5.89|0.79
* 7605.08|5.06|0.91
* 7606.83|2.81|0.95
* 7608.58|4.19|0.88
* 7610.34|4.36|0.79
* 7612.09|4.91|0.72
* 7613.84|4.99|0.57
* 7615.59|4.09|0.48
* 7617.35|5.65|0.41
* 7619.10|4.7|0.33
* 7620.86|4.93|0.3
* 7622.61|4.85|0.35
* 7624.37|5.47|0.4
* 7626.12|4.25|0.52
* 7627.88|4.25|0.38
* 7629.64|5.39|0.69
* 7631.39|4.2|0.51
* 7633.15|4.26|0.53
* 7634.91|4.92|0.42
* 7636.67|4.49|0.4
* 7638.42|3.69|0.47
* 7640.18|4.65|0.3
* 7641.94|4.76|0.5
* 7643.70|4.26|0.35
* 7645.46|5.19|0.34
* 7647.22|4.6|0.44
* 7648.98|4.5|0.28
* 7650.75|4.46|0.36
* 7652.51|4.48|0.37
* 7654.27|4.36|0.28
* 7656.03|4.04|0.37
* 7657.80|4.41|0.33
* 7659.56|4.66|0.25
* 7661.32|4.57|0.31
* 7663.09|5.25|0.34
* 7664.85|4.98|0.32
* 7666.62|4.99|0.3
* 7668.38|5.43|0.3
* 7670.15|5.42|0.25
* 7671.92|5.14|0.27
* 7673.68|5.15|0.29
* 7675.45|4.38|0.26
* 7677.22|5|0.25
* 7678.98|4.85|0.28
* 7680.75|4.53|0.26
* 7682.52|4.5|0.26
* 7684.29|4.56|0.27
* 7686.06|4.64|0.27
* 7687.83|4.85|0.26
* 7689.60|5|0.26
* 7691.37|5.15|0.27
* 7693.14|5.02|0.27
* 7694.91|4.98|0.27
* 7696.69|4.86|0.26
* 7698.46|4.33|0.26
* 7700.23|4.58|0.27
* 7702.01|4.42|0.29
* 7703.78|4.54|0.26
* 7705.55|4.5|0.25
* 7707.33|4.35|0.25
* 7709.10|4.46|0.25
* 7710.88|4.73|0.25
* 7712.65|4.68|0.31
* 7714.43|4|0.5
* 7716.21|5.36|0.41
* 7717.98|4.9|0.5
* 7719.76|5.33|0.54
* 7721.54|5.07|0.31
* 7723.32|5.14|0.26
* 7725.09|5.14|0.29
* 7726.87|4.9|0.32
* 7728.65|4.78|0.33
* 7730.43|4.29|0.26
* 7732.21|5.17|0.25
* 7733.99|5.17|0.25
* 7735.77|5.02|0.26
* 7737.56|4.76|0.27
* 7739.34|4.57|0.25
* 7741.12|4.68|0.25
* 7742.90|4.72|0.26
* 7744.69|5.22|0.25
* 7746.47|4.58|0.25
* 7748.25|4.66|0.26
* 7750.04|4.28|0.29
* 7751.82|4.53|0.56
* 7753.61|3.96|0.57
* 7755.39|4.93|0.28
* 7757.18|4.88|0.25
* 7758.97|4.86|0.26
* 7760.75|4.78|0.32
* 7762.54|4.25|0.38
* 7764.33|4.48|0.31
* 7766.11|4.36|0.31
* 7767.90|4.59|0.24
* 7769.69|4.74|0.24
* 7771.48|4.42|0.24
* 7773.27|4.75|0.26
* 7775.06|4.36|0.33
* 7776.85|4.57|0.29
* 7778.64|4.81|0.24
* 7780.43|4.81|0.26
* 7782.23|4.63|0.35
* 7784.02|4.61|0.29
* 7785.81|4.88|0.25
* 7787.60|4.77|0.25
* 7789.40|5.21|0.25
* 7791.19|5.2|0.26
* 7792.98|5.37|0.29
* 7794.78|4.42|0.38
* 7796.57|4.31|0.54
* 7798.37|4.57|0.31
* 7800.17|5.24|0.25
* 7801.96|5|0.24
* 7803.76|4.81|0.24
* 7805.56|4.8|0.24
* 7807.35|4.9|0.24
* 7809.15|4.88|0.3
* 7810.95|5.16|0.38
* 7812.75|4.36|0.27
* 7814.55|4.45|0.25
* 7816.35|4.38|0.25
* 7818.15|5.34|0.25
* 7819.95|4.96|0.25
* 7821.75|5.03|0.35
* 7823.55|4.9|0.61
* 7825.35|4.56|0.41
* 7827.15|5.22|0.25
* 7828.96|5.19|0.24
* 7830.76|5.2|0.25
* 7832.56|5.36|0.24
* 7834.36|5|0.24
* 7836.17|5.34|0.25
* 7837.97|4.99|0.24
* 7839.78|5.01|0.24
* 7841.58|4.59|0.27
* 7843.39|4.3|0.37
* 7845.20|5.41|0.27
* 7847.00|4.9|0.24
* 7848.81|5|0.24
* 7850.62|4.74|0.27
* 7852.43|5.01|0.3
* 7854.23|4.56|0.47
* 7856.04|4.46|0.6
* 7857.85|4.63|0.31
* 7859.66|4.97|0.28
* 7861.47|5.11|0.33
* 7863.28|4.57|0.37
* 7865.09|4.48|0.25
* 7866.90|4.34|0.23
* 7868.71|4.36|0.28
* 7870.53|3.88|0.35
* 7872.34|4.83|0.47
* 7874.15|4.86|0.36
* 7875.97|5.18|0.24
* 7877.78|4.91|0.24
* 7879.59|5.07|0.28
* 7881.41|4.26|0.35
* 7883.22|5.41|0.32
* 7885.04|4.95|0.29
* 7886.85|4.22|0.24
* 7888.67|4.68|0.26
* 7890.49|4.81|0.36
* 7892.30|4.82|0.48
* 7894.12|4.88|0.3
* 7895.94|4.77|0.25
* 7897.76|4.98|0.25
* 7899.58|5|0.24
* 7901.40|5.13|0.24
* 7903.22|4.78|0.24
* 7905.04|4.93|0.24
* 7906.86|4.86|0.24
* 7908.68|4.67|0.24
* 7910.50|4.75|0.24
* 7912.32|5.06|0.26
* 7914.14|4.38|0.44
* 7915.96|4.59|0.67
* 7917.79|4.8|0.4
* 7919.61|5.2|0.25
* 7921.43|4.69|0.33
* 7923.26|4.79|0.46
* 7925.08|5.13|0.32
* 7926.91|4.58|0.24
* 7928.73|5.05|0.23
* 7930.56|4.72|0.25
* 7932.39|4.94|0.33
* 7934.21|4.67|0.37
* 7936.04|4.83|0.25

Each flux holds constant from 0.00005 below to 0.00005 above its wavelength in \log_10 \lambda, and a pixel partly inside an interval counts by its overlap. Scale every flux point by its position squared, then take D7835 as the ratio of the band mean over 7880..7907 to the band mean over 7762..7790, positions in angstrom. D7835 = 1.1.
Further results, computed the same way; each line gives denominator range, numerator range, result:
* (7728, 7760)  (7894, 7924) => 1.07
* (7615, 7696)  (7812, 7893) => 1.07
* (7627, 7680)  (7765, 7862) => 1.07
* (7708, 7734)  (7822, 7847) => 1.06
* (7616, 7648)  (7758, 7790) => 1.03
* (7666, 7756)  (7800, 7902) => 1.05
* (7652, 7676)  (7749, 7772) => 0.97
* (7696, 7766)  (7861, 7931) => 1.06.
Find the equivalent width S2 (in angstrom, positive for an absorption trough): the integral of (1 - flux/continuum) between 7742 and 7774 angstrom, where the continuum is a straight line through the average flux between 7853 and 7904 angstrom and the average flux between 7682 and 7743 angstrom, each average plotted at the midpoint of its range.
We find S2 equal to 1.08 angstrom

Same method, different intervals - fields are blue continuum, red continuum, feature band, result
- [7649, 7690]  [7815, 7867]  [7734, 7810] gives 1.7 angstrom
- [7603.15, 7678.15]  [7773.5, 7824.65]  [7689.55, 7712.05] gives 0.3 angstrom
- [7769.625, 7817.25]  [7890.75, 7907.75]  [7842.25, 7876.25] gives 1.0 angstrom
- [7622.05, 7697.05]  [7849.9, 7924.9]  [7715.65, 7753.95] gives -0.8 angstrom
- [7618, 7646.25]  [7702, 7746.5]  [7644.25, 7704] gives -0.5 angstrom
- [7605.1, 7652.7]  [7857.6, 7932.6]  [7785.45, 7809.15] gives -0.9 angstrom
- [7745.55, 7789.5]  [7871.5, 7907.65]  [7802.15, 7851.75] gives -1.9 angstrom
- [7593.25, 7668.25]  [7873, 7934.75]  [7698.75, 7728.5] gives -0.3 angstrom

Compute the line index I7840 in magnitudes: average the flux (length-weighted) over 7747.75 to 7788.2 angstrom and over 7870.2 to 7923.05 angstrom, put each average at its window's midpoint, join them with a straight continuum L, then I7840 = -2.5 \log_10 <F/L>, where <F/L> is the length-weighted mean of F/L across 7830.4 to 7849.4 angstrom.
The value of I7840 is -0.06 mag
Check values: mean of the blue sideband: 4.6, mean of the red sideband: 4.82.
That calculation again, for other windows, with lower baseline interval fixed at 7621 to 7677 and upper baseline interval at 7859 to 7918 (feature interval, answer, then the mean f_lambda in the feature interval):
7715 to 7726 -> -0.09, 5.12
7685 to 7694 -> -0.05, 4.93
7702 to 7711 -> 0.05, 4.49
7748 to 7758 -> 0.05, 4.53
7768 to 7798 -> 0.00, 4.73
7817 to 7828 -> -0.05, 4.99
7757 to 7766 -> 0.03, 4.61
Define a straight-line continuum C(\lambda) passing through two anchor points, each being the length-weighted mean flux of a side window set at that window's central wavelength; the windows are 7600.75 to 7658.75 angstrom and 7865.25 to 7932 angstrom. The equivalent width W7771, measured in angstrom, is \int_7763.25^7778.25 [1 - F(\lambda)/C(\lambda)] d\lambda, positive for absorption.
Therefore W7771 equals 0.5 angstrom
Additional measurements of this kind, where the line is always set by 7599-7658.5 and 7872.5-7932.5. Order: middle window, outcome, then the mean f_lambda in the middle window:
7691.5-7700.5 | -0.3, 4.8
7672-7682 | -0.4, 4.8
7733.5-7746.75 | -0.4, 4.84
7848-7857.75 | 0.1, 4.74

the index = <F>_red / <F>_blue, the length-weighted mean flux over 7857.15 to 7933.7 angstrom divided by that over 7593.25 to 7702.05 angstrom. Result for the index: 1.02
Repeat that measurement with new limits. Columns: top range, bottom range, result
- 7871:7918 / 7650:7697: 1.00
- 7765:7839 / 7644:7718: 1.02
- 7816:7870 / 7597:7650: 1.05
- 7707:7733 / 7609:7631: 1.01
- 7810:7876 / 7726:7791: 1.03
